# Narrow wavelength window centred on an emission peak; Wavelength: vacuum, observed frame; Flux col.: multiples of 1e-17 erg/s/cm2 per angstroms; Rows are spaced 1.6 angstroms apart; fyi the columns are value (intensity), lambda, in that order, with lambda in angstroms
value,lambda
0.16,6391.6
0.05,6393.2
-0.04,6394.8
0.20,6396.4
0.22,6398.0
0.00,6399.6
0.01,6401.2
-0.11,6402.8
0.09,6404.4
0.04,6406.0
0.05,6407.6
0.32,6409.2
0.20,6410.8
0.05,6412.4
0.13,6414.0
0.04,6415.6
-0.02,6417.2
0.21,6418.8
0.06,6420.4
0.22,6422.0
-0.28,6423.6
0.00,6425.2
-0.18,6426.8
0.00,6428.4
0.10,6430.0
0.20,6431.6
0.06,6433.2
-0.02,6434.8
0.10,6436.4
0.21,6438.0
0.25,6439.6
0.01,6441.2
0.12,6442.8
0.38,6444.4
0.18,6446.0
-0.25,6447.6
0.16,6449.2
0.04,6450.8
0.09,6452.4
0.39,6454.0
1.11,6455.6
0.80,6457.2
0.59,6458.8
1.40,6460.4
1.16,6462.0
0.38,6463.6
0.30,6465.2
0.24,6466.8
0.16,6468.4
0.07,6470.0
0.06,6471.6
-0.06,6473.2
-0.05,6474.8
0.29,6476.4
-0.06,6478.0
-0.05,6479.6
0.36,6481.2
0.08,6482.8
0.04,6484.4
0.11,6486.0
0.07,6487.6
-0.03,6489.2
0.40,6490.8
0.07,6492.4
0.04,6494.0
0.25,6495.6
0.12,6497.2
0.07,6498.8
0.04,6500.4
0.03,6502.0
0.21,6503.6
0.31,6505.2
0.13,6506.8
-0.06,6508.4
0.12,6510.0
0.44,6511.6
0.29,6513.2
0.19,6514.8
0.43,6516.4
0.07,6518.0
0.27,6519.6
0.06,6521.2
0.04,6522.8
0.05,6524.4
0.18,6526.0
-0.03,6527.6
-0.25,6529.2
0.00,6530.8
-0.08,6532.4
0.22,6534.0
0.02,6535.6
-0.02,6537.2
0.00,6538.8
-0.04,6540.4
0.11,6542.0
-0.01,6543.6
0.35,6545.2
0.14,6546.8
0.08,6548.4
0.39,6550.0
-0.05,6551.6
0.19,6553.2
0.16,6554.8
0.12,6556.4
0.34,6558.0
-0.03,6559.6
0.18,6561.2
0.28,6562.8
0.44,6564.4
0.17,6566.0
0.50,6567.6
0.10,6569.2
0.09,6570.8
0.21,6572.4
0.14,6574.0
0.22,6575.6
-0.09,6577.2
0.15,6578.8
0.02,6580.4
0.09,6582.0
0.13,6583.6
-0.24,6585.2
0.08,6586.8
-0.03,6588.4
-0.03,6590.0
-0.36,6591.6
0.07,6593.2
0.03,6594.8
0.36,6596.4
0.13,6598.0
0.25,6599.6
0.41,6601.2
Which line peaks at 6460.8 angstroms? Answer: [O II]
